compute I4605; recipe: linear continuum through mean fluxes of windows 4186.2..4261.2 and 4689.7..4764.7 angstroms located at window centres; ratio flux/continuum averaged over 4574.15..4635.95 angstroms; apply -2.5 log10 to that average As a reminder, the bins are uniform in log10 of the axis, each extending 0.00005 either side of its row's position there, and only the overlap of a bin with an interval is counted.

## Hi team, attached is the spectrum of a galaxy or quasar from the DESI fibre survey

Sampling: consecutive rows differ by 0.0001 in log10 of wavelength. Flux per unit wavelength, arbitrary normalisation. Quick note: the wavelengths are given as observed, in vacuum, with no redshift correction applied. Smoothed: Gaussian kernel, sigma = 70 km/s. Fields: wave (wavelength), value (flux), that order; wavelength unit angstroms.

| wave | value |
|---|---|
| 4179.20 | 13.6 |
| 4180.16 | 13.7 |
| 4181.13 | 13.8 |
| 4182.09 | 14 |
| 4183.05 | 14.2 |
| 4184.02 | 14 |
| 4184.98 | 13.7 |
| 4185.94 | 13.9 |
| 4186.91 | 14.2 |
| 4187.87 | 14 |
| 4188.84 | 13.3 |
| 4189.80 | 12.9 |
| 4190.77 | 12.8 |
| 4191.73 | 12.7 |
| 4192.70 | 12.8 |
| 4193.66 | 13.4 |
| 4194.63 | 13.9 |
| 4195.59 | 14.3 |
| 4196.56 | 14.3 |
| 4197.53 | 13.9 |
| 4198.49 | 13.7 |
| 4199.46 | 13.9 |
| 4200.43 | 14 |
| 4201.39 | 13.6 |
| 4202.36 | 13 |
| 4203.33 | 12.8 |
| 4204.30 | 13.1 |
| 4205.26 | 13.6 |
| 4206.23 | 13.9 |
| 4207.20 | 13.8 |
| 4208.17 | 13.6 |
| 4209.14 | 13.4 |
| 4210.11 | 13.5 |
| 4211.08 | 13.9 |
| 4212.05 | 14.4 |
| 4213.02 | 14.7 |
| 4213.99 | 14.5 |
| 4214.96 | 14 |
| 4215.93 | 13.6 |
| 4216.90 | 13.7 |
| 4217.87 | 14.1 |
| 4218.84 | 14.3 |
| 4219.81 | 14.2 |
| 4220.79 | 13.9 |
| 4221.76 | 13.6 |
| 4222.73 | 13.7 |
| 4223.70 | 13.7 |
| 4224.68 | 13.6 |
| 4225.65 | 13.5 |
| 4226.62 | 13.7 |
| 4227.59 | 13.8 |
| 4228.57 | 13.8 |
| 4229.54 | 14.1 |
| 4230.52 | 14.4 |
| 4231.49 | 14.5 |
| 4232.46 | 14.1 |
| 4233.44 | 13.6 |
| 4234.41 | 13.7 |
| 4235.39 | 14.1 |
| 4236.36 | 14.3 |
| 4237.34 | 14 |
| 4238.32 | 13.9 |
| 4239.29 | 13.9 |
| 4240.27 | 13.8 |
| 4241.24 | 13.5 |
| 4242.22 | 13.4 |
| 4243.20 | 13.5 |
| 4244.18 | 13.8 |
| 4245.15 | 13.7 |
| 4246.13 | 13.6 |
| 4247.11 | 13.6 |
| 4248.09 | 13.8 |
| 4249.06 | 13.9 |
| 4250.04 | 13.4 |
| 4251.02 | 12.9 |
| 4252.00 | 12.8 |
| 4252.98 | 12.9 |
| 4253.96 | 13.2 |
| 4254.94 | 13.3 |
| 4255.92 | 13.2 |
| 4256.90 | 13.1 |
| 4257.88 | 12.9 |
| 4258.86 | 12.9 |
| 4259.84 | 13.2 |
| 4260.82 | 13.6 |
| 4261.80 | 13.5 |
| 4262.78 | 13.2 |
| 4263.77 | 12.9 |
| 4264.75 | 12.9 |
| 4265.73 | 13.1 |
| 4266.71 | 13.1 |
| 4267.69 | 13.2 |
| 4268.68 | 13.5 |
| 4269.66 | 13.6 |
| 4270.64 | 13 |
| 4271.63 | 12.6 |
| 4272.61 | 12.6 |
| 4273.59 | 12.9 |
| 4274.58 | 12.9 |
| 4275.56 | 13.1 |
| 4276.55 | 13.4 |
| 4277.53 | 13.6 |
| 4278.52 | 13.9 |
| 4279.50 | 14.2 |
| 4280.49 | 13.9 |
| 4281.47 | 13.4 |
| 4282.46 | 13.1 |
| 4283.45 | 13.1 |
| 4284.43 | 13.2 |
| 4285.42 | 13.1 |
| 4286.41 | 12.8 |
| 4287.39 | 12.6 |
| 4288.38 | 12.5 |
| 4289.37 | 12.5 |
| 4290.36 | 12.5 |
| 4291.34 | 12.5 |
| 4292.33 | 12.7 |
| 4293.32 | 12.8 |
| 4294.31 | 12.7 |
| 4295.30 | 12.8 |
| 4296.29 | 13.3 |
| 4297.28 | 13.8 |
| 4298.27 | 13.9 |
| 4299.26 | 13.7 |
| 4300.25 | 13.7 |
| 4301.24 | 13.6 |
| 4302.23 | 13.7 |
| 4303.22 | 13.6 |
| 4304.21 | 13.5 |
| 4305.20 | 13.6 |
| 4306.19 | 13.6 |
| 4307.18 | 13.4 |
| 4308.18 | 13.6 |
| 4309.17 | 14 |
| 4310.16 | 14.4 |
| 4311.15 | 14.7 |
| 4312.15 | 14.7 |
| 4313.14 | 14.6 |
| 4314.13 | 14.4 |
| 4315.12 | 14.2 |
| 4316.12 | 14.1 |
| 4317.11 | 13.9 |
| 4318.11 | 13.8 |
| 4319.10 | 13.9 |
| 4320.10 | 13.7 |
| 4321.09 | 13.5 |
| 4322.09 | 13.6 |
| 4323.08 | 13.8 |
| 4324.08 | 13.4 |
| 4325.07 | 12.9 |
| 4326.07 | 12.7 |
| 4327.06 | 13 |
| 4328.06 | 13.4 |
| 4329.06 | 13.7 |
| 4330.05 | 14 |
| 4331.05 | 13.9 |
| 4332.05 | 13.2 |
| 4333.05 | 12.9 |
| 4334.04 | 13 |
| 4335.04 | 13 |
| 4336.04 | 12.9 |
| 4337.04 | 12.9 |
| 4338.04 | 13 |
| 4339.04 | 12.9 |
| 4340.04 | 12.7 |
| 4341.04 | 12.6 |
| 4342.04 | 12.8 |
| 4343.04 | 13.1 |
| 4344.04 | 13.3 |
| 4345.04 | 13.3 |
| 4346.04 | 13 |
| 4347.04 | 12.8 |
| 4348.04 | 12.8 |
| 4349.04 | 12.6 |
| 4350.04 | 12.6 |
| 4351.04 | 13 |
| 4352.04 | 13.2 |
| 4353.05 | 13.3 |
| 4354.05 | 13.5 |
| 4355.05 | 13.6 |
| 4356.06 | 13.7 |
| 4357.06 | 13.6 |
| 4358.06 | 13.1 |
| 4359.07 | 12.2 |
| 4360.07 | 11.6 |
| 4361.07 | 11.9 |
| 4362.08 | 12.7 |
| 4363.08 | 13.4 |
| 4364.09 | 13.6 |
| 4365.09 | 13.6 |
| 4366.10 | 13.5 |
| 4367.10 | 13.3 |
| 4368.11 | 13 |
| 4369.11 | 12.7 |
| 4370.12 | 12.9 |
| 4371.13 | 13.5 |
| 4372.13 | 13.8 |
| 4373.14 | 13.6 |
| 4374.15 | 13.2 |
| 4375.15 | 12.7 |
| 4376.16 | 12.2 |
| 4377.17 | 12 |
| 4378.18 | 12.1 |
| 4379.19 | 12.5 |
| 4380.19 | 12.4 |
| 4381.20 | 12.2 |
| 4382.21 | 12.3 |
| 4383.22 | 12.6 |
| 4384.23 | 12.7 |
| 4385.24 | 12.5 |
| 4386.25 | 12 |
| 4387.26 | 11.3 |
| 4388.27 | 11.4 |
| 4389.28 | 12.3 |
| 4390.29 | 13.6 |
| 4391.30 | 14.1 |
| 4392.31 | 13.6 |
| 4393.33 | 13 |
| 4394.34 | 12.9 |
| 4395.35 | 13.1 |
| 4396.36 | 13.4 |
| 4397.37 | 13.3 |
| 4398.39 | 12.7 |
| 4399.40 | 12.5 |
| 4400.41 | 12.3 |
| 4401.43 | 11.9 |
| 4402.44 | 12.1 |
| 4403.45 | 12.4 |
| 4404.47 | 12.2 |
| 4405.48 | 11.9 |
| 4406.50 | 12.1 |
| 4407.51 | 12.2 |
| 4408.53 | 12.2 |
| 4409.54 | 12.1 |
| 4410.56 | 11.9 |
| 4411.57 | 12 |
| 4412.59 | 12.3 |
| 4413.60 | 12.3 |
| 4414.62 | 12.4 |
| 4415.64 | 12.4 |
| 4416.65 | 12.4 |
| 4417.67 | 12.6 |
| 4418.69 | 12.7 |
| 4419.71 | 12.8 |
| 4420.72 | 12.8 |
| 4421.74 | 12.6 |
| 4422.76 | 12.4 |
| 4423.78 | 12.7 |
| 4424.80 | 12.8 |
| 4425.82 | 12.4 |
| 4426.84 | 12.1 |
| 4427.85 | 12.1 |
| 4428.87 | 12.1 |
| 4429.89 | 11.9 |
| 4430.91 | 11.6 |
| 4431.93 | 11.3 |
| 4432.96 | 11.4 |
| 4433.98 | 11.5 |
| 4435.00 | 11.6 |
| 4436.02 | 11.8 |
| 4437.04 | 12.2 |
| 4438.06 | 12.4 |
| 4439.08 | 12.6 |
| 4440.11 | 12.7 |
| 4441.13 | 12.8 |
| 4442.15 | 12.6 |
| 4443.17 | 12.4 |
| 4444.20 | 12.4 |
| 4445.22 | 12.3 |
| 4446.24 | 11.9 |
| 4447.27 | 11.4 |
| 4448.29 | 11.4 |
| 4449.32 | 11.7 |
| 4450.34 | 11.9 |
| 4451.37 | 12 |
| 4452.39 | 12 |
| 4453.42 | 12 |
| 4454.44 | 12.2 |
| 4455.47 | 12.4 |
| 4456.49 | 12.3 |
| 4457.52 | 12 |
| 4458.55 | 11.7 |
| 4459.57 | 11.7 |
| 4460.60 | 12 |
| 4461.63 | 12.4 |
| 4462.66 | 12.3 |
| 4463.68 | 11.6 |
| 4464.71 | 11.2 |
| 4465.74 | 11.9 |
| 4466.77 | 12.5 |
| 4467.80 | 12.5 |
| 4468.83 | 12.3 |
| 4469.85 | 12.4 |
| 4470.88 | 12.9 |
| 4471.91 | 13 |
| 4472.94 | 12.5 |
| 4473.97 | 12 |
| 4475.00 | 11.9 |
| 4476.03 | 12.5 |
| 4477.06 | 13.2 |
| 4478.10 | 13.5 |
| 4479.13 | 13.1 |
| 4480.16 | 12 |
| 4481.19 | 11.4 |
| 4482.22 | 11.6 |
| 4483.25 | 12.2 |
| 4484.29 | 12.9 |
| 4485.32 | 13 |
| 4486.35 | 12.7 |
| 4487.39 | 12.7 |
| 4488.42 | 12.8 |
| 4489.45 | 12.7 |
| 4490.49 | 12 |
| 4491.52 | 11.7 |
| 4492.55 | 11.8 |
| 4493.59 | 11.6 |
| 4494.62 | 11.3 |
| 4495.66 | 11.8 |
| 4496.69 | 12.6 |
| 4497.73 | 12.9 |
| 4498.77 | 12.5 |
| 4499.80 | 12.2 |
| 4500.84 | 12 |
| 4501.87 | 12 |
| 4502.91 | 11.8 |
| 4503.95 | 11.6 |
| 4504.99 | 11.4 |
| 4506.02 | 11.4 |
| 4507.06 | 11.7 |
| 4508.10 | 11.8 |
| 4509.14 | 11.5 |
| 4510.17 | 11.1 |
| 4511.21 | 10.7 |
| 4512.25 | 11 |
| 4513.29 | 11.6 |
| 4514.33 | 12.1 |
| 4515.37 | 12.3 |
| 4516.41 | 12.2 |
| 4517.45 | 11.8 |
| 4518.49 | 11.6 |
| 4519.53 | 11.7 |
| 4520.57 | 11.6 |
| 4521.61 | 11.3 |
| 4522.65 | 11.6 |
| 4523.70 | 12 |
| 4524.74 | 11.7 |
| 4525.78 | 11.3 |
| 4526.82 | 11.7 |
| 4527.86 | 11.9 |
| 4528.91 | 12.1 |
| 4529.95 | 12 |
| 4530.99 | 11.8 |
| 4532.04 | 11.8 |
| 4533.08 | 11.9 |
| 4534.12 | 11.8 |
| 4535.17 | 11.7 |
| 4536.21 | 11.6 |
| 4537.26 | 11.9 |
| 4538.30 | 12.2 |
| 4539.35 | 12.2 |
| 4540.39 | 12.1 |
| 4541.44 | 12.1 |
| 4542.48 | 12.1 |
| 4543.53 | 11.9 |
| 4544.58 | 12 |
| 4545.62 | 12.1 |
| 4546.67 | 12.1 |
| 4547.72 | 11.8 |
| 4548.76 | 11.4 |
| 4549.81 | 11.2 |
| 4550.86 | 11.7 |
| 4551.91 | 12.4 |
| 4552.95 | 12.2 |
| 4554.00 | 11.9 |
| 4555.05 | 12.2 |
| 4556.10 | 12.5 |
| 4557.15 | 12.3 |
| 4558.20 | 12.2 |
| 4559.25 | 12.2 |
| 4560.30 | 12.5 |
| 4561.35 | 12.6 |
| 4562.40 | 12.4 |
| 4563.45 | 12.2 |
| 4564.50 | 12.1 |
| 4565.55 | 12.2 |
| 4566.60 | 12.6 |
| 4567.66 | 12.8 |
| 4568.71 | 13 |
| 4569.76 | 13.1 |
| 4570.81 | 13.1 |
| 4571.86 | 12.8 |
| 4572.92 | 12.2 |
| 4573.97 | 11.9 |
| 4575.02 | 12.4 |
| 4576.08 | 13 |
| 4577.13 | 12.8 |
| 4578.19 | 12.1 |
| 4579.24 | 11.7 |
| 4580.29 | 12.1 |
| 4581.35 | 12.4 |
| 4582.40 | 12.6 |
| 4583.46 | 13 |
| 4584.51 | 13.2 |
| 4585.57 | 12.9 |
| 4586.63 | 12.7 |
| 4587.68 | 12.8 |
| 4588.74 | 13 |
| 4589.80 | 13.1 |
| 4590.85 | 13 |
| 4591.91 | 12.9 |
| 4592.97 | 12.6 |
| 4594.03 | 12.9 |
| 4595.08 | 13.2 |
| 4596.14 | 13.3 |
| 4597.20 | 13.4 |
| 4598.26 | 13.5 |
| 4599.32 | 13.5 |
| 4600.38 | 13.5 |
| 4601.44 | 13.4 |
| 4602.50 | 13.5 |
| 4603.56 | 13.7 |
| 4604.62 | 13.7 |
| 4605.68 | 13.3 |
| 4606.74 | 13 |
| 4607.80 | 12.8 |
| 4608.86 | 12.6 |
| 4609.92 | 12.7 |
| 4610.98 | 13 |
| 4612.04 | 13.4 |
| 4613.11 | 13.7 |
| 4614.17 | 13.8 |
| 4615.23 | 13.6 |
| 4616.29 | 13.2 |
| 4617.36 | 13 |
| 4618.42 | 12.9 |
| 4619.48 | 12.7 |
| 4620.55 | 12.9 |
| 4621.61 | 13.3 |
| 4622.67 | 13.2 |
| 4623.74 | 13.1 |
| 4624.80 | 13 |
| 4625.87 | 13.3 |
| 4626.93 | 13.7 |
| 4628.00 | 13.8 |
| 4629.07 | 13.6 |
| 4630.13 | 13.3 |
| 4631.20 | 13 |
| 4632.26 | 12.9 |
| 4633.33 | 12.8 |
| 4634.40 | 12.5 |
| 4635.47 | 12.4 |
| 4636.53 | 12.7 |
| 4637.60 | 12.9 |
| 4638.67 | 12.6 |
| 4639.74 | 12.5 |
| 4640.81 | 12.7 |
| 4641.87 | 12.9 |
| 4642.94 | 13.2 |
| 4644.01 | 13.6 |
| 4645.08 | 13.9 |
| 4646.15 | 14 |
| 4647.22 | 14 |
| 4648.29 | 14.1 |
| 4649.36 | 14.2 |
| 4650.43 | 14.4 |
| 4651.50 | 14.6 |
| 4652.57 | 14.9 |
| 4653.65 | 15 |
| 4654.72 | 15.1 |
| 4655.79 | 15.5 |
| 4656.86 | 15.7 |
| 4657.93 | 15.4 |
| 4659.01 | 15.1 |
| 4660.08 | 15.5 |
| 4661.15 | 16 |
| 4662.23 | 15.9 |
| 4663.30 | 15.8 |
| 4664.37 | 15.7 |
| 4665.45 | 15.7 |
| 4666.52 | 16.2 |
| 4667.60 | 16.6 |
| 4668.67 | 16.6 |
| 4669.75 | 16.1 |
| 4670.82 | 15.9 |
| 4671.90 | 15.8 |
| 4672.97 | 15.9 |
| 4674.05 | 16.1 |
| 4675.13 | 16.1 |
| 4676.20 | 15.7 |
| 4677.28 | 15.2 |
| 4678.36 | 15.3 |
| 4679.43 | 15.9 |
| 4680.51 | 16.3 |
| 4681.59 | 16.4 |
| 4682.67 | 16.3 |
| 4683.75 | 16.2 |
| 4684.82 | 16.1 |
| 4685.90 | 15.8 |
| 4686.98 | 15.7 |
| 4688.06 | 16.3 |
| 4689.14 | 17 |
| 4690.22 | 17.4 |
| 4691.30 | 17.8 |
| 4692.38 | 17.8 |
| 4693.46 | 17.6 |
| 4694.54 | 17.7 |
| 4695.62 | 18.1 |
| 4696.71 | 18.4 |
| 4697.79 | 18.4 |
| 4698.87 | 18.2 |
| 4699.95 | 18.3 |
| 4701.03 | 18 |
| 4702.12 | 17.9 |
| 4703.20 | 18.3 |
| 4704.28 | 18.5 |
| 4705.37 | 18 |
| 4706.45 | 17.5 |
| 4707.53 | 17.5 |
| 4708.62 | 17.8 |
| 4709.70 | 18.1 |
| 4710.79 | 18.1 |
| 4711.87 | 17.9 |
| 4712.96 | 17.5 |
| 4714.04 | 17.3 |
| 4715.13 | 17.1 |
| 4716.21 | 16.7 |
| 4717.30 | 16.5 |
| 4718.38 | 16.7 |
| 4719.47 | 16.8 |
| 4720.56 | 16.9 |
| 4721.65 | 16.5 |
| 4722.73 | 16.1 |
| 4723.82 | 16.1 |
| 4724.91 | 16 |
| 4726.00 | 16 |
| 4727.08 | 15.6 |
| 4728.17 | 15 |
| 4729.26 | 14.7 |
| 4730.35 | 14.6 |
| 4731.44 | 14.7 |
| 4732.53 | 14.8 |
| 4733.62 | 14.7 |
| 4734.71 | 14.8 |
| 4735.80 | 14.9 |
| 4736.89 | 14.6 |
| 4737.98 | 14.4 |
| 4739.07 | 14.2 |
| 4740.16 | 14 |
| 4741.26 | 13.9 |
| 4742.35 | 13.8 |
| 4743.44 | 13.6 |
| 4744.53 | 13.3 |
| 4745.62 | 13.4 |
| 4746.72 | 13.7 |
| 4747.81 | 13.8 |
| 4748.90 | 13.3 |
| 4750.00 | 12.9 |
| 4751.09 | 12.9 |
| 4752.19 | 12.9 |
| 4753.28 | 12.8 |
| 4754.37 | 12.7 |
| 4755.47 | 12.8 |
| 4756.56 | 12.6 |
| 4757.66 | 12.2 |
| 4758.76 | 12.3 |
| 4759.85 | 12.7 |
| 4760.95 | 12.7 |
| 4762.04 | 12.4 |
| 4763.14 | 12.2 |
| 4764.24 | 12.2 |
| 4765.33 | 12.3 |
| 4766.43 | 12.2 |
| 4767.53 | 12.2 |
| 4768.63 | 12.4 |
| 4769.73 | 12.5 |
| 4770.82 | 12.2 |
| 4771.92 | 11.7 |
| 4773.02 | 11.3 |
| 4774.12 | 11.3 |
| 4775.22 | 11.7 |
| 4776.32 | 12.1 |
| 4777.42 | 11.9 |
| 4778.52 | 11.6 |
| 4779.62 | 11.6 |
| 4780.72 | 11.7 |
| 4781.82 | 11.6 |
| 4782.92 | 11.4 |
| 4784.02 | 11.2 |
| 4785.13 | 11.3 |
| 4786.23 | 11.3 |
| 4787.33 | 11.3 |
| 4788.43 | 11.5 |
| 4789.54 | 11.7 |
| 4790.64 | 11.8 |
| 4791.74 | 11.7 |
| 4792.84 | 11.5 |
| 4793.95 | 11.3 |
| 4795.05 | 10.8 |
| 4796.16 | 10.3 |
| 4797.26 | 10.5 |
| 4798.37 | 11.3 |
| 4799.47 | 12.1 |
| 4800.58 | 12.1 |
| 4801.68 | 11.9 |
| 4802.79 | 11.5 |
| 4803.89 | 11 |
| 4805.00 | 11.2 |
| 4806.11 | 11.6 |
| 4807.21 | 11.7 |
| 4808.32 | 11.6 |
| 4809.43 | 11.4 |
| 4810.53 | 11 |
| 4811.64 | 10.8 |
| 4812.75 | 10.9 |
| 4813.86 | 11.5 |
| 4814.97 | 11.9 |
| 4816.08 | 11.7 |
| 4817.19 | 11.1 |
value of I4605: 0.16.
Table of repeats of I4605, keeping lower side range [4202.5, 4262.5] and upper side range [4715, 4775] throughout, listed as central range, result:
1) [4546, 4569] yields 0.13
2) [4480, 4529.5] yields 0.16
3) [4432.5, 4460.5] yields 0.14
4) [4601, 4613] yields 0.05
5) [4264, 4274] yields 0.05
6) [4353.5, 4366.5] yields 0.05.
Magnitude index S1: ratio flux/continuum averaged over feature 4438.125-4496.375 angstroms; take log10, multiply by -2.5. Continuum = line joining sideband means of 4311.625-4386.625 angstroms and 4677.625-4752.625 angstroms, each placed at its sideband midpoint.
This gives 0.15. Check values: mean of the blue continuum 13.1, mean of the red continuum 16.1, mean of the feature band 12.2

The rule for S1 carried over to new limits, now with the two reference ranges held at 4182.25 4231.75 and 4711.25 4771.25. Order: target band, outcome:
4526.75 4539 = 0.18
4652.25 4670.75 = -0.11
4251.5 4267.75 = 0.06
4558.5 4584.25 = 0.13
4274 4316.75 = 0.03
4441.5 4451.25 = 0.17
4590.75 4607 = 0.07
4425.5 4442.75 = 0.16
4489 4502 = 0.16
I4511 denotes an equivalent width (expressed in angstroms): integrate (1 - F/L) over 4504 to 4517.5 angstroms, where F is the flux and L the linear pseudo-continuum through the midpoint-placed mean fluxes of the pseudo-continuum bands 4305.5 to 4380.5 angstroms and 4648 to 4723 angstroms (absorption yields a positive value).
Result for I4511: 2.99 angstroms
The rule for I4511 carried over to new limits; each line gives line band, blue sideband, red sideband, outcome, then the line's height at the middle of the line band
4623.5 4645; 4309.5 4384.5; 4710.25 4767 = 1.7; 14.1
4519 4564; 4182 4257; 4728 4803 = 3.7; 13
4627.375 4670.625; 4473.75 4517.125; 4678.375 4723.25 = 4.3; 15.9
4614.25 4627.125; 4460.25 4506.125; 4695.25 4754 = 1.0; 14.3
